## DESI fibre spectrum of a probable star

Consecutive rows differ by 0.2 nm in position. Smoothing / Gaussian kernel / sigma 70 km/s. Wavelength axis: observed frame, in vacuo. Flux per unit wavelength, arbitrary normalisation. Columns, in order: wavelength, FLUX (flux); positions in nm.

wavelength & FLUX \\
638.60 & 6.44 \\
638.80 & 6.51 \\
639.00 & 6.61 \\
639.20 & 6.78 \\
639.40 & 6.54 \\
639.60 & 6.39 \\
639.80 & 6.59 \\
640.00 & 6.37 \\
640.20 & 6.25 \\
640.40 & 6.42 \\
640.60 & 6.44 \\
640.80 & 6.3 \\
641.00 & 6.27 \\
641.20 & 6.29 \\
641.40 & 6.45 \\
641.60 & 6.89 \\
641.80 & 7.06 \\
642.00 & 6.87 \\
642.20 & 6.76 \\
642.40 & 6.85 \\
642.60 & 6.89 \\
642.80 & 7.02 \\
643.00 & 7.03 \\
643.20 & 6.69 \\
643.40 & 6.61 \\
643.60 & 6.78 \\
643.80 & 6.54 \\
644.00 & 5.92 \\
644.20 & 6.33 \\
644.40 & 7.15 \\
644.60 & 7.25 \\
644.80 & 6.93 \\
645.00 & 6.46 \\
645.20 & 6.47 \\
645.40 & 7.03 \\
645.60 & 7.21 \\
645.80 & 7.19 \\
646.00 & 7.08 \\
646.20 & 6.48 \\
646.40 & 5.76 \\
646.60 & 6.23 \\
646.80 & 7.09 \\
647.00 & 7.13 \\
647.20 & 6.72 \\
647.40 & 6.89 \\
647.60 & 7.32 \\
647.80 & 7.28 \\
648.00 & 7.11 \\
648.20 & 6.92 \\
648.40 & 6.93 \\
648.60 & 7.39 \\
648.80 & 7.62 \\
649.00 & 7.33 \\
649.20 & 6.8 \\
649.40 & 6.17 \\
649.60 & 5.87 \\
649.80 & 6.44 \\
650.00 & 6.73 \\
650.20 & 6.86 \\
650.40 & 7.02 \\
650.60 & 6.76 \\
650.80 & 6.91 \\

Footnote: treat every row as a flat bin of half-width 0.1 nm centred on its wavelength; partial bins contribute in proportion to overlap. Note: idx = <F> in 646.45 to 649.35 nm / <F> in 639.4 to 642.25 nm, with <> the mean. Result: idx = 1.08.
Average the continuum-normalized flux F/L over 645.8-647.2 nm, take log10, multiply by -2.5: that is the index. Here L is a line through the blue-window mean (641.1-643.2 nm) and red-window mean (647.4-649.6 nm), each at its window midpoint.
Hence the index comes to 0.044 mag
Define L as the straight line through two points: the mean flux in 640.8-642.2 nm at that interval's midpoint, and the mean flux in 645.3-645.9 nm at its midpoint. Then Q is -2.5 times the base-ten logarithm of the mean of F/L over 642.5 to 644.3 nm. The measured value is 0.03 mag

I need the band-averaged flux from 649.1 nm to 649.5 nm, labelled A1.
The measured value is 6.48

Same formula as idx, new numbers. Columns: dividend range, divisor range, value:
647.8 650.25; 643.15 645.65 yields 1.02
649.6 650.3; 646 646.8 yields 1.03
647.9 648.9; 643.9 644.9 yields 1.07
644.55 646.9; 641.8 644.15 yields 1.00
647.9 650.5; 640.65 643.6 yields 1.02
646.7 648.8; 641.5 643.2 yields 1.03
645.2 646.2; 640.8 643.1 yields 1.04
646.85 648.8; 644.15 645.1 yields 1.04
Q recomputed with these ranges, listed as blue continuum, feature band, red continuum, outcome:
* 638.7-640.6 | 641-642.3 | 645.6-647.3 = -0.020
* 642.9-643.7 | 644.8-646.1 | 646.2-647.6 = -0.031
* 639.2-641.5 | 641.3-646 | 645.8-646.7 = -0.059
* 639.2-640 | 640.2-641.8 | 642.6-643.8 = 0.028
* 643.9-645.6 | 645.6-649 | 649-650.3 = -0.054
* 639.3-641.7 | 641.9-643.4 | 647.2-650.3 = -0.048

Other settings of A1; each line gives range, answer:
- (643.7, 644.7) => 6.64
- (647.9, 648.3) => 7.02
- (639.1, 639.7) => 6.57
